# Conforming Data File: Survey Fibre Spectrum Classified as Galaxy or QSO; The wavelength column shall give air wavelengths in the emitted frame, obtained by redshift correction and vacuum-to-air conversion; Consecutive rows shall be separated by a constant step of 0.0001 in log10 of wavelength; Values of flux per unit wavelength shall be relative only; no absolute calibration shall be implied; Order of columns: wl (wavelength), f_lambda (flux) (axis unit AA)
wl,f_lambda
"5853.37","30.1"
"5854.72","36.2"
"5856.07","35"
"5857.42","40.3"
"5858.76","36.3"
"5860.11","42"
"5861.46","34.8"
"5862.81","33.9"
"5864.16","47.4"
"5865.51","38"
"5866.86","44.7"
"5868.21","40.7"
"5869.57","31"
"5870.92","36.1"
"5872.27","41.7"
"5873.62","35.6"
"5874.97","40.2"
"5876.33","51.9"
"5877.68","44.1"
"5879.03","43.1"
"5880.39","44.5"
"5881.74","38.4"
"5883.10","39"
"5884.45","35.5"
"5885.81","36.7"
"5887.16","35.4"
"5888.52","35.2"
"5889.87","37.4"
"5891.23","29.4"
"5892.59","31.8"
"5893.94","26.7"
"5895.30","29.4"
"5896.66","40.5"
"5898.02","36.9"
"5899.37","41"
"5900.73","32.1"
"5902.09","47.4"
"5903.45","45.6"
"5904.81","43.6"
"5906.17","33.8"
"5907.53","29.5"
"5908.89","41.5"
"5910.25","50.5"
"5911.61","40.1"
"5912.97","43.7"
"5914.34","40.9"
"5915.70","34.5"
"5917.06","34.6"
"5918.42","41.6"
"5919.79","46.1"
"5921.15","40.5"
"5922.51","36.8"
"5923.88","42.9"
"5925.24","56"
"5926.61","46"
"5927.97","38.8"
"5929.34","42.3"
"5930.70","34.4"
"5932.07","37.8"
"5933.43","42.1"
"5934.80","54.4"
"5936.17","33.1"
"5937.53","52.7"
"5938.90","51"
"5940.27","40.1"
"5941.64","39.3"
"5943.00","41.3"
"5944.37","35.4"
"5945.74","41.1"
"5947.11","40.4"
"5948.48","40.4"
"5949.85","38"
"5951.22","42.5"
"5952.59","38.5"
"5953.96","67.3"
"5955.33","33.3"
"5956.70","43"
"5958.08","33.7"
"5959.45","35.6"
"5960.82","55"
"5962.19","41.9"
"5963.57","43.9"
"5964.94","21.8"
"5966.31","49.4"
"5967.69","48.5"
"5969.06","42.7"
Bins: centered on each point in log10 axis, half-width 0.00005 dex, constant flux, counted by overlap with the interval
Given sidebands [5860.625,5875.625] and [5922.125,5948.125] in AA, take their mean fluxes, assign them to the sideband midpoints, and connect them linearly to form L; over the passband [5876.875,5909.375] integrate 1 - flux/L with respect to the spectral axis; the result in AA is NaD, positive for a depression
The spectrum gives 2.1 AA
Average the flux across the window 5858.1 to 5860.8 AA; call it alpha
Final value 39.1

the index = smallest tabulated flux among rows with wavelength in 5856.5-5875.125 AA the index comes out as 31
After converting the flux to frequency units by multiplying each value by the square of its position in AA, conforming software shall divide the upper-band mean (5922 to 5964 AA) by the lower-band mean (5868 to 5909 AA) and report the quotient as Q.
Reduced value 1.1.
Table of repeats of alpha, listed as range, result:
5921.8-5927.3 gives 45.4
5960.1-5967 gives 42.4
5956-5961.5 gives 41.8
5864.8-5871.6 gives 38.1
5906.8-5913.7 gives 41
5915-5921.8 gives 39.5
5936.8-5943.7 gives 44.8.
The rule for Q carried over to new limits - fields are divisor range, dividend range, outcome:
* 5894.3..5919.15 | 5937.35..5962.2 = 1.10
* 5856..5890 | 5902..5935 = 1.07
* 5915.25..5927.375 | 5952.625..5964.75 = 1.03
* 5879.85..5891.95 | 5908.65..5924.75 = 1.14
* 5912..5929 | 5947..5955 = 1.07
